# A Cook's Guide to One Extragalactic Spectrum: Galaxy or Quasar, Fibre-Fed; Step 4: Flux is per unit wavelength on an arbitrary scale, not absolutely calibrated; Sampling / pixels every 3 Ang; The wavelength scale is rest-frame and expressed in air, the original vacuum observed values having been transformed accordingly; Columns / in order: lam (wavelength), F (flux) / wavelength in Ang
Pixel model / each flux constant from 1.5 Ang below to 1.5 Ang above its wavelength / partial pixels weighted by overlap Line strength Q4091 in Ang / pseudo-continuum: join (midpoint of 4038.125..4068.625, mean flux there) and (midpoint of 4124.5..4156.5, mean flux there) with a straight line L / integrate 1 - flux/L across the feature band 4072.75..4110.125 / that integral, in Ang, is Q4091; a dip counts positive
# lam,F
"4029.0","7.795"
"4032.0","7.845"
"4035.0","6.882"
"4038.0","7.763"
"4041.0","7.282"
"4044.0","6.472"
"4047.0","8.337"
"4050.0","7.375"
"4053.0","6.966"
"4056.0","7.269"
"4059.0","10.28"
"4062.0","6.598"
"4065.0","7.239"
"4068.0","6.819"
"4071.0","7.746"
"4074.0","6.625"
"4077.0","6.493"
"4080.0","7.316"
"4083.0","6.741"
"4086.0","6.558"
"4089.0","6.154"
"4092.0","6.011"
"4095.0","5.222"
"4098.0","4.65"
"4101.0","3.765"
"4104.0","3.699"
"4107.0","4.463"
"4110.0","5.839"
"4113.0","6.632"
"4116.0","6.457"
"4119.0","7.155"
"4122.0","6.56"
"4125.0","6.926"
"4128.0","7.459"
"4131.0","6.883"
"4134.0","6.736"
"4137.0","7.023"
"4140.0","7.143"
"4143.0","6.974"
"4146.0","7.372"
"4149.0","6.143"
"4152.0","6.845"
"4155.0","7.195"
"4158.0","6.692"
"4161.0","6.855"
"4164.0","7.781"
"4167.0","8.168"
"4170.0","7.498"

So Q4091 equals 8.4 Ang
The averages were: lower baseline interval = 7.5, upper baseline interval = 6.97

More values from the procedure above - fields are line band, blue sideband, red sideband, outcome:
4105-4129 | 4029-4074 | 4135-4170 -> 2.92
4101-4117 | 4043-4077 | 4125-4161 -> 4.26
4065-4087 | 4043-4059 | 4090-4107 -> -3.20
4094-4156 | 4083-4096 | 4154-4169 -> 4.60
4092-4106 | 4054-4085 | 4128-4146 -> 5.19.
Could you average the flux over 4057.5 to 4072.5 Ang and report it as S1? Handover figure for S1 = 7.74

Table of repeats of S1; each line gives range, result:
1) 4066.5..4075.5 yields 7.06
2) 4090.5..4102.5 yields 4.91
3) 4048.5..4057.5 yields 7.2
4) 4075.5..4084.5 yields 6.85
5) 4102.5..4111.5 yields 4.67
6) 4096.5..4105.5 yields 4.04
